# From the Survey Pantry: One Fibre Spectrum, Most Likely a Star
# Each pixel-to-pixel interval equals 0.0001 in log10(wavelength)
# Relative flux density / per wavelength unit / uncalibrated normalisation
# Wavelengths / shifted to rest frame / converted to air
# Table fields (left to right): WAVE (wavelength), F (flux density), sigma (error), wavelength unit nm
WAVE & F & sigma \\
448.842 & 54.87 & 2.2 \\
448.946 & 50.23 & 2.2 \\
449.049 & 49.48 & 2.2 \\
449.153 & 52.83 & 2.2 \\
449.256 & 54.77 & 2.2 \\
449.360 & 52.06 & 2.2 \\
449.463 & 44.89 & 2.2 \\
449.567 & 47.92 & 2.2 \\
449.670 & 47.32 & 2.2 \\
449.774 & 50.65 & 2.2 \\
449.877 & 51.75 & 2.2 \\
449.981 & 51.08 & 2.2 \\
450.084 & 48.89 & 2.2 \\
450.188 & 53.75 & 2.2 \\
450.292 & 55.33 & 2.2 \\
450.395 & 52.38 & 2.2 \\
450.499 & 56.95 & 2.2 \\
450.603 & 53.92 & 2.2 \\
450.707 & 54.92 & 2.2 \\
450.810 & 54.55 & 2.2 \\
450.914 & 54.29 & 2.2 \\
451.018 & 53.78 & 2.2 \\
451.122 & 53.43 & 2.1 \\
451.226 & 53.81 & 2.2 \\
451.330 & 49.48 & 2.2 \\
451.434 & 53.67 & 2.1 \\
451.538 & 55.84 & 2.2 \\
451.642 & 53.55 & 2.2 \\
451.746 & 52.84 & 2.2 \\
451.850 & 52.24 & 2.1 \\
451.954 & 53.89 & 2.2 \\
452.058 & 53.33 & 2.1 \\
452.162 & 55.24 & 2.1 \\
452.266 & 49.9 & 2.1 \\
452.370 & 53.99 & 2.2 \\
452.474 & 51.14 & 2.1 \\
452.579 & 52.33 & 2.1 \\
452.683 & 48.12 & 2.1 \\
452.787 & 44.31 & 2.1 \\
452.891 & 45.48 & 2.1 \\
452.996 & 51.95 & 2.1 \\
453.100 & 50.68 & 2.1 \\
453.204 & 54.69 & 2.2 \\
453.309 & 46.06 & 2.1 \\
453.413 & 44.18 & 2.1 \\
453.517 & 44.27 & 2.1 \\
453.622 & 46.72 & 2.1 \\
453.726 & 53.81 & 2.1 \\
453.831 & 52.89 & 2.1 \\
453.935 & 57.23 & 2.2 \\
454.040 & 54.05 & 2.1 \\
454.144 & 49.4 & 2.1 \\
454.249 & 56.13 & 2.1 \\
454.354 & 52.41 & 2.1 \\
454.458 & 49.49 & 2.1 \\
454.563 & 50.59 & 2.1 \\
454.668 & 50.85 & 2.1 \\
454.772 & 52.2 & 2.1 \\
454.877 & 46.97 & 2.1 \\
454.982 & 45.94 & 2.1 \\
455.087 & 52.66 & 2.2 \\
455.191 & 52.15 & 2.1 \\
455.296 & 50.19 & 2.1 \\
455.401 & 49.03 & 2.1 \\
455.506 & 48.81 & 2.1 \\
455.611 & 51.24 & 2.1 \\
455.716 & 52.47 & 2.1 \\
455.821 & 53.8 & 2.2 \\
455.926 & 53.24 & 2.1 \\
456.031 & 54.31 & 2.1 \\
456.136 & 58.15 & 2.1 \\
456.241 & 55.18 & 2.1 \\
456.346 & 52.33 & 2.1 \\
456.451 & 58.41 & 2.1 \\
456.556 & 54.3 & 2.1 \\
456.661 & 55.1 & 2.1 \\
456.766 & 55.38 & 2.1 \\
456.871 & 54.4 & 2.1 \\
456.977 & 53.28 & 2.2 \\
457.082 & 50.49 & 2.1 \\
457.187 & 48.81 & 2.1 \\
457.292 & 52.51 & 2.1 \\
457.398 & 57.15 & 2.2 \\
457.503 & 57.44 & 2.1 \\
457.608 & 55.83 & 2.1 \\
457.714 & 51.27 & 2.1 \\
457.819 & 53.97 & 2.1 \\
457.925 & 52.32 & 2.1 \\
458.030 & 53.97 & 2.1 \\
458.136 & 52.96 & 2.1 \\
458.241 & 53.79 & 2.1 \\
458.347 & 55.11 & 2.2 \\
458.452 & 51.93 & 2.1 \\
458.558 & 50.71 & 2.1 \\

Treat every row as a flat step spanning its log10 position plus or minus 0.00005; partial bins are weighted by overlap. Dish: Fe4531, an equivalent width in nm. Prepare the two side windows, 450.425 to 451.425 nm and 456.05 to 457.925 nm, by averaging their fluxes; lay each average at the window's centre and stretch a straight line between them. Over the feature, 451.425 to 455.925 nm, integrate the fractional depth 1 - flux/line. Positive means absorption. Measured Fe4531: 0.25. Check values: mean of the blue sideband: 53.8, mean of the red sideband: 54.3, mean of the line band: 51.1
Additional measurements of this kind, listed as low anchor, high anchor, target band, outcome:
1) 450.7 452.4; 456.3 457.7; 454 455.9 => 0.10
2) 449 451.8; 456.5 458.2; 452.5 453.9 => 0.10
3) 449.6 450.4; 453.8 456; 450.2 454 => -0.04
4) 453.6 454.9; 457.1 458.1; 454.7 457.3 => 0.02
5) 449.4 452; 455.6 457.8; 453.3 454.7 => 0.07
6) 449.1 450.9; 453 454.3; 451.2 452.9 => -0.01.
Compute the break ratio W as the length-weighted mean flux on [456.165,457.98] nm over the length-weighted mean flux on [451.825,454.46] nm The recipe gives 1.06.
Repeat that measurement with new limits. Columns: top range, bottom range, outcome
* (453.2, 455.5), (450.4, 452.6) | 0.94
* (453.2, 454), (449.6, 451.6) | 0.94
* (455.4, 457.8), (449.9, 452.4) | 1.01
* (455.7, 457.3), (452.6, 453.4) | 1.11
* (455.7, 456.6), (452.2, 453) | 1.10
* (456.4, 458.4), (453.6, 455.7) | 1.05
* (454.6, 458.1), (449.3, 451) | 1.02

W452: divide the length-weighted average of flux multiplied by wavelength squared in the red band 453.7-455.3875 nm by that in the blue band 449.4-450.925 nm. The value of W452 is 1.0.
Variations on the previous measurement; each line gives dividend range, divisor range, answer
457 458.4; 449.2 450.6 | 1.08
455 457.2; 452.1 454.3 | 1.06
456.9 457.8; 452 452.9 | 1.08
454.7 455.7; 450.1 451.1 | 0.94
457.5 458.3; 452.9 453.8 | 1.12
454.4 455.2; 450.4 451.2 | 0.94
